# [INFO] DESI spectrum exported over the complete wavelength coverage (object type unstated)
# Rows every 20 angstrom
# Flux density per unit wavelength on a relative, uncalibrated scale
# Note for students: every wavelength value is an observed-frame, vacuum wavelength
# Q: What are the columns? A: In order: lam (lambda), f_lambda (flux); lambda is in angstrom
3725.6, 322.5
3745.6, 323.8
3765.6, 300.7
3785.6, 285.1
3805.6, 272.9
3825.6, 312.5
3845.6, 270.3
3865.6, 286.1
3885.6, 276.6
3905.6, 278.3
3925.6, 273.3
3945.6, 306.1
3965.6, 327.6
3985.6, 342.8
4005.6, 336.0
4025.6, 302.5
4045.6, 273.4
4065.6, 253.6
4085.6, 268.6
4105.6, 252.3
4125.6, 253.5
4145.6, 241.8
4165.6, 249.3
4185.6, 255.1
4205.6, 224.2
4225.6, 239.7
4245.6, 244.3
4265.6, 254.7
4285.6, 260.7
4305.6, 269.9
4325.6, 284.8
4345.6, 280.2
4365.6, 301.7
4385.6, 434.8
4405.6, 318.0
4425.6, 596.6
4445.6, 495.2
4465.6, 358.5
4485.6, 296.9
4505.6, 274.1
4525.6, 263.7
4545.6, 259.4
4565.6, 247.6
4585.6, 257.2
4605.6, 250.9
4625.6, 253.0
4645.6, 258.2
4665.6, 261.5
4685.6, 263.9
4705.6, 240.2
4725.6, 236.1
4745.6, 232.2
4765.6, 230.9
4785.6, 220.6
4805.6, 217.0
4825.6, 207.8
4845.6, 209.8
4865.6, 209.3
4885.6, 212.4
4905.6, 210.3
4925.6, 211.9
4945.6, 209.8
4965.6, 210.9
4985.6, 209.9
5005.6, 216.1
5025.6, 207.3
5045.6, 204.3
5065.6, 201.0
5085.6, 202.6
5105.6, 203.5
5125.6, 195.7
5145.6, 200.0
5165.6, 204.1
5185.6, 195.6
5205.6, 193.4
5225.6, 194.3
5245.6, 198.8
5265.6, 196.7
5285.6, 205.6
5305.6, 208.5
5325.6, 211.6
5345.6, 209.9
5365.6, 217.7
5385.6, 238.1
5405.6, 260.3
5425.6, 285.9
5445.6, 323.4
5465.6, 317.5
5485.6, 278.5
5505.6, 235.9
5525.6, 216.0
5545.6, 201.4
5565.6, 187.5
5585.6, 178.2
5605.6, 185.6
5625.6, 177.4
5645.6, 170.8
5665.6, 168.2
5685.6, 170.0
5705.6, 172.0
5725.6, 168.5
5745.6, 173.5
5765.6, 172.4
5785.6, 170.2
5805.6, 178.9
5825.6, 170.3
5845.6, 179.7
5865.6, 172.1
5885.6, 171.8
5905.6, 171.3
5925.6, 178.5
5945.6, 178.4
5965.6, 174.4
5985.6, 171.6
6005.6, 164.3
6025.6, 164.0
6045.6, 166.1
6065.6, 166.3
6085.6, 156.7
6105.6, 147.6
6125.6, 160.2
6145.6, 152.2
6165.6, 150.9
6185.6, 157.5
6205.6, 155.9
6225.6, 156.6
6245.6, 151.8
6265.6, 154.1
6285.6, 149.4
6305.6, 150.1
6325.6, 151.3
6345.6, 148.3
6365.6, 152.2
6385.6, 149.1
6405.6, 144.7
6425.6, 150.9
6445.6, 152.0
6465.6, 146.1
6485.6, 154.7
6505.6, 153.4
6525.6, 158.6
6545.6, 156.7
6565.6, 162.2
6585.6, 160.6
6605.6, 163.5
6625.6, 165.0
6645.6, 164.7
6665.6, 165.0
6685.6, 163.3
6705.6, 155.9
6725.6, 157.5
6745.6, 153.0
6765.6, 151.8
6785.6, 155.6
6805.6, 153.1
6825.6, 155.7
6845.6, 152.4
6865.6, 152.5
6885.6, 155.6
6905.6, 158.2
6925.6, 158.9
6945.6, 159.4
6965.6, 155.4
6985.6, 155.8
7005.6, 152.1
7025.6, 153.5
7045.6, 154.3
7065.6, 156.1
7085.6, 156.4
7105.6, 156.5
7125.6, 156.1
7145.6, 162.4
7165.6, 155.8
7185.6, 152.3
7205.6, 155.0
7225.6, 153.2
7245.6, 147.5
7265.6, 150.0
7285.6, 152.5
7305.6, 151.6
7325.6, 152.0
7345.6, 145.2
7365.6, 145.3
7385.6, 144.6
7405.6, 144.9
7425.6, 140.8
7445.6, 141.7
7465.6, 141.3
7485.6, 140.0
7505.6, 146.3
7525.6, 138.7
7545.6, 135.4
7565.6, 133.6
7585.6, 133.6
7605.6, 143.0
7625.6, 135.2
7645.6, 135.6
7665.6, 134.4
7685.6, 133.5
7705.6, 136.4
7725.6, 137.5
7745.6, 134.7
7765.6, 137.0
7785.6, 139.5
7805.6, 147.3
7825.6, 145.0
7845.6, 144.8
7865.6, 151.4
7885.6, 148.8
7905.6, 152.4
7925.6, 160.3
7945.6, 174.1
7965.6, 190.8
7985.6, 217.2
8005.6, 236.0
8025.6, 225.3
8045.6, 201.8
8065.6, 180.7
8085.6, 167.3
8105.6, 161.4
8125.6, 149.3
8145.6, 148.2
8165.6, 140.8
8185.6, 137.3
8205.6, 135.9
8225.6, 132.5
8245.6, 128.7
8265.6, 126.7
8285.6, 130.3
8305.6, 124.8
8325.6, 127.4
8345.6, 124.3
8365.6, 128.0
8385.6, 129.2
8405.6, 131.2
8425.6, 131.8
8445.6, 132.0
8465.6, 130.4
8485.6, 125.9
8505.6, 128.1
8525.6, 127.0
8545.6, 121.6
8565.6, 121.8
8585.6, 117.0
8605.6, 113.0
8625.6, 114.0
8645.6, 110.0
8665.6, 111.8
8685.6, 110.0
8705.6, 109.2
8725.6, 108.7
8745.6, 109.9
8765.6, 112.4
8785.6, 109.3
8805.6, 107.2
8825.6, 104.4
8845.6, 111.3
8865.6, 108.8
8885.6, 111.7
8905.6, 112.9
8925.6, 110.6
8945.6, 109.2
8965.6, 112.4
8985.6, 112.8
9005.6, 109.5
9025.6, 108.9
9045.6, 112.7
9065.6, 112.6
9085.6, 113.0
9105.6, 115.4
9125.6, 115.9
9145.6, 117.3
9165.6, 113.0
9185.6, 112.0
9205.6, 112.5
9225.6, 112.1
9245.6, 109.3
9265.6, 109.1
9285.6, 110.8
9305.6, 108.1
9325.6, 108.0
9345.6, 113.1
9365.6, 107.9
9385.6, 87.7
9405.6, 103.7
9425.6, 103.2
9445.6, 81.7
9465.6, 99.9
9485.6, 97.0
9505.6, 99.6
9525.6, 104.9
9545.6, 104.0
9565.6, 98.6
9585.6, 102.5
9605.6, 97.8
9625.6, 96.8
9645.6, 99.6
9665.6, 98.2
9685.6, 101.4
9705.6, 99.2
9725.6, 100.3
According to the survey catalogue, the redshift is 1.86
